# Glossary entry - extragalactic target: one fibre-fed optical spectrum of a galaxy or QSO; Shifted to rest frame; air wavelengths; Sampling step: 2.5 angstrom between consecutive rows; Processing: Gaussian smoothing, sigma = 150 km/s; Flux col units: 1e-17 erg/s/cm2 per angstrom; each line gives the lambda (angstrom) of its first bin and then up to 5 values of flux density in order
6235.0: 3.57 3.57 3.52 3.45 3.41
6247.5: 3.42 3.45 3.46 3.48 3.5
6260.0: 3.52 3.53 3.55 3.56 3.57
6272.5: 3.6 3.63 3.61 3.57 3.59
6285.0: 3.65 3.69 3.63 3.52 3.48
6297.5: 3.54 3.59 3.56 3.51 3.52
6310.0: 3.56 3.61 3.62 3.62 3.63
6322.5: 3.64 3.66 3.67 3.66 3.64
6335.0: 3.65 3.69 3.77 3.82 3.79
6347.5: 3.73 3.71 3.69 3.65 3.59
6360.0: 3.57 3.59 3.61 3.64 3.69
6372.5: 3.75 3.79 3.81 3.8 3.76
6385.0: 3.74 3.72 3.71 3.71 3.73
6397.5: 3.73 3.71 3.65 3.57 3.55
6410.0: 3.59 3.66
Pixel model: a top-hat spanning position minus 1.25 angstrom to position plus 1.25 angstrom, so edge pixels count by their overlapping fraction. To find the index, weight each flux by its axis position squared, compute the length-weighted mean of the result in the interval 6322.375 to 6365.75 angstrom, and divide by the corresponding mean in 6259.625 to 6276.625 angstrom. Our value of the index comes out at 1.05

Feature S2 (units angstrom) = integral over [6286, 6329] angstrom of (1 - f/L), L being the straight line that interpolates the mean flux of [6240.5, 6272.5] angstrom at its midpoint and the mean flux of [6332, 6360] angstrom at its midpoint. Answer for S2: 0.2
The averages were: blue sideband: 3.5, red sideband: 3.7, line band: 3.59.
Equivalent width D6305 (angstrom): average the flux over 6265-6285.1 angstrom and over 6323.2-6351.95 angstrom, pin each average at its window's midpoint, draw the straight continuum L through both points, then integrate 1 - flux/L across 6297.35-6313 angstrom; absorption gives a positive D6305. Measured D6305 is 0.4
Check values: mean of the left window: 3.59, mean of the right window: 3.71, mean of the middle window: 3.55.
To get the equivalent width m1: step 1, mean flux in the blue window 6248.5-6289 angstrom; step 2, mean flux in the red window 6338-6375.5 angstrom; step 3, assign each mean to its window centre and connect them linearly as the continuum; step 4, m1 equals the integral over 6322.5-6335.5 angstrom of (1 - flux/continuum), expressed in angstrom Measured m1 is 0.0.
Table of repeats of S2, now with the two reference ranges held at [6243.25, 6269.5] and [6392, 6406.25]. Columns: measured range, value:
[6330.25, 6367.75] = -0.6 angstrom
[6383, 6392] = -0.1 angstrom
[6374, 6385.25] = -0.4 angstrom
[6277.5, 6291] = -0.4 angstrom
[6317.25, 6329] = -0.2 angstrom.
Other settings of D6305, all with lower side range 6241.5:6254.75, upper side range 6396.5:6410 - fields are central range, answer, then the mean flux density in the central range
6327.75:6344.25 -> -0.72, 3.71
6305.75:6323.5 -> -0.37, 3.6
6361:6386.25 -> -0.83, 3.72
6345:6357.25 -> -0.43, 3.7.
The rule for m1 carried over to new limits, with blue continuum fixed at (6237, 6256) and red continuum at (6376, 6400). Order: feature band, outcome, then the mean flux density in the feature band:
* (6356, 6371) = 0.3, 3.61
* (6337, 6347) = -0.3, 3.77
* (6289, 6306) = 0.1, 3.55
